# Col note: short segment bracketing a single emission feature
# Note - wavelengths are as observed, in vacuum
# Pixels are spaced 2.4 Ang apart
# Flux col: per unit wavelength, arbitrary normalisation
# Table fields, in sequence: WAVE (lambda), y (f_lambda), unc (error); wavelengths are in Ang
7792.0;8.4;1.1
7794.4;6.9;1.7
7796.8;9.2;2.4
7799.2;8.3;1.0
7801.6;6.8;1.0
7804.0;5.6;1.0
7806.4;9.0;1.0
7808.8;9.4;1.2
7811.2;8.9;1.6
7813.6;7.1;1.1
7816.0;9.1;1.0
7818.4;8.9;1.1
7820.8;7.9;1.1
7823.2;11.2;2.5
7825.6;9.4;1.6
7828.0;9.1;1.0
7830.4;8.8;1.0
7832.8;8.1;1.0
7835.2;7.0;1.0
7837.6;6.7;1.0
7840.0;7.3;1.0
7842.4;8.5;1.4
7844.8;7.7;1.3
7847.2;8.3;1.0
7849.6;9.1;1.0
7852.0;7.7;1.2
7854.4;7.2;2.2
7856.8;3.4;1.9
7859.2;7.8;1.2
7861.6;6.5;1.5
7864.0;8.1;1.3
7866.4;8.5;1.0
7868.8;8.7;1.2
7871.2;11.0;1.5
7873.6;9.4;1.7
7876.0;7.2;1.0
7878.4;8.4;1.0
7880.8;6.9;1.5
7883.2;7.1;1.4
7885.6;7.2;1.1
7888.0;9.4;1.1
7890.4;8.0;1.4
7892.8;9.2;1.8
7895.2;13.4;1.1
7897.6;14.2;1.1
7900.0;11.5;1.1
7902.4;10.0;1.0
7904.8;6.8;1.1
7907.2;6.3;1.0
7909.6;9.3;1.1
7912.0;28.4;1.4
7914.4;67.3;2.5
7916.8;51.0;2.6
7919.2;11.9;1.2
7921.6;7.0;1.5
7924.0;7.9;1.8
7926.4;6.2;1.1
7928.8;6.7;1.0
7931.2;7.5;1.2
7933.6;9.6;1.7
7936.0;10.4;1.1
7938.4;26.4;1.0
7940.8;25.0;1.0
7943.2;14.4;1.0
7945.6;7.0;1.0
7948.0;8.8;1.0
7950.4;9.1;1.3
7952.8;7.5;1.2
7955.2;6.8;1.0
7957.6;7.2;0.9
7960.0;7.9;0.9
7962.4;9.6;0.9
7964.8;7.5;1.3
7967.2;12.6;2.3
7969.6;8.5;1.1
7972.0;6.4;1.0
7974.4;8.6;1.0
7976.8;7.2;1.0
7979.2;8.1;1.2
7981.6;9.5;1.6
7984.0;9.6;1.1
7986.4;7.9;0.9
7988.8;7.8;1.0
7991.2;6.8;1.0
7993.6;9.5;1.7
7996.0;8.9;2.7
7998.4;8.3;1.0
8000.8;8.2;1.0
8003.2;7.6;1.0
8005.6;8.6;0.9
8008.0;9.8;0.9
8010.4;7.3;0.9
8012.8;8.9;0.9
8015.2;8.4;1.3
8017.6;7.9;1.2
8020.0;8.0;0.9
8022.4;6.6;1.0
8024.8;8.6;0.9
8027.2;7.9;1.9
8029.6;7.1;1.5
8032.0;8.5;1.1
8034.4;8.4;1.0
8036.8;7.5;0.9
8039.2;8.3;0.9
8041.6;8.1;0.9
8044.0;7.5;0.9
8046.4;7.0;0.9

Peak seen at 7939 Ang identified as [N II]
